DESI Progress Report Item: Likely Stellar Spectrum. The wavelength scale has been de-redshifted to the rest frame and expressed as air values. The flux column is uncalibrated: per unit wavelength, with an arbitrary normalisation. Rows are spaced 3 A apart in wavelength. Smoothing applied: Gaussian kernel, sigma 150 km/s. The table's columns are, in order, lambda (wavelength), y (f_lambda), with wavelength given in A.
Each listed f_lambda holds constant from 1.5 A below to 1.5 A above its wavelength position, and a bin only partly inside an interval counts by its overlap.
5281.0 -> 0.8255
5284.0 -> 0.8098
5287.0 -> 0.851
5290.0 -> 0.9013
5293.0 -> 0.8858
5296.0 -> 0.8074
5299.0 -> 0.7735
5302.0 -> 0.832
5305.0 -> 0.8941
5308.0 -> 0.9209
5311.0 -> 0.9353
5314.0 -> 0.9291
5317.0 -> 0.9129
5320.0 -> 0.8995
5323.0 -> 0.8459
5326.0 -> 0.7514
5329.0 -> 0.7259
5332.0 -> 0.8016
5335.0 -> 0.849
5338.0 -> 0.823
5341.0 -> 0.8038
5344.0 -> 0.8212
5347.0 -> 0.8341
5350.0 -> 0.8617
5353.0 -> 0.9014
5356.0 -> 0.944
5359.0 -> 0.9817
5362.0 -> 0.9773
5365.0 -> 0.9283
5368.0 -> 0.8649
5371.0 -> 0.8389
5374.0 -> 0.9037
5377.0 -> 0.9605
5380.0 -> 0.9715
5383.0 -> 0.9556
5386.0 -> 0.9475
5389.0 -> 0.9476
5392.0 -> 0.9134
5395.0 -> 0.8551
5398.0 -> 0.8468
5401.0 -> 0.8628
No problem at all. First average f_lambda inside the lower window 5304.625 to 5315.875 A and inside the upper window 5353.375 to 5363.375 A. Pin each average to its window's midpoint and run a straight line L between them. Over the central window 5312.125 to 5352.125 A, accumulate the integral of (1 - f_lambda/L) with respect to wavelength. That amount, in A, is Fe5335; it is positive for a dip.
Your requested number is 4.34 A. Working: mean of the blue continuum 0.922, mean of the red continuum 0.96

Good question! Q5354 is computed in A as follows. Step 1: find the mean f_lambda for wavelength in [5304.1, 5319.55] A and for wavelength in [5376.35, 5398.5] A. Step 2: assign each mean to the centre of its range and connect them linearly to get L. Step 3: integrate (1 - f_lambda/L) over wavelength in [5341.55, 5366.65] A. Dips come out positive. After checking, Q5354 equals 0.6 A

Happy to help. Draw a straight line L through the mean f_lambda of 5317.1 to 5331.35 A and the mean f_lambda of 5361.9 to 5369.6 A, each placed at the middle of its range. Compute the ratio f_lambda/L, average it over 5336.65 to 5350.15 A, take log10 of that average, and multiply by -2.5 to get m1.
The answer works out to 0.05 mag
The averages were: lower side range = 0.816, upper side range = 0.913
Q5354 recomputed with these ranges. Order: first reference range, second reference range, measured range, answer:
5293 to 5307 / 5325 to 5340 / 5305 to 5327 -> -2.0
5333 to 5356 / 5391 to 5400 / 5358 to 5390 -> -2.7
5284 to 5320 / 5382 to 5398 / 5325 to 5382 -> 1.7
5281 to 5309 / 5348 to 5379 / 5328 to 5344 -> 1.5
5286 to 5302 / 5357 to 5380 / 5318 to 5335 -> 1.3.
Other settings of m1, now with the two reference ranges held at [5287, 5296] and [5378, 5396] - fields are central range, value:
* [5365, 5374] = 0.06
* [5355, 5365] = -0.05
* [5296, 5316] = 0.01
